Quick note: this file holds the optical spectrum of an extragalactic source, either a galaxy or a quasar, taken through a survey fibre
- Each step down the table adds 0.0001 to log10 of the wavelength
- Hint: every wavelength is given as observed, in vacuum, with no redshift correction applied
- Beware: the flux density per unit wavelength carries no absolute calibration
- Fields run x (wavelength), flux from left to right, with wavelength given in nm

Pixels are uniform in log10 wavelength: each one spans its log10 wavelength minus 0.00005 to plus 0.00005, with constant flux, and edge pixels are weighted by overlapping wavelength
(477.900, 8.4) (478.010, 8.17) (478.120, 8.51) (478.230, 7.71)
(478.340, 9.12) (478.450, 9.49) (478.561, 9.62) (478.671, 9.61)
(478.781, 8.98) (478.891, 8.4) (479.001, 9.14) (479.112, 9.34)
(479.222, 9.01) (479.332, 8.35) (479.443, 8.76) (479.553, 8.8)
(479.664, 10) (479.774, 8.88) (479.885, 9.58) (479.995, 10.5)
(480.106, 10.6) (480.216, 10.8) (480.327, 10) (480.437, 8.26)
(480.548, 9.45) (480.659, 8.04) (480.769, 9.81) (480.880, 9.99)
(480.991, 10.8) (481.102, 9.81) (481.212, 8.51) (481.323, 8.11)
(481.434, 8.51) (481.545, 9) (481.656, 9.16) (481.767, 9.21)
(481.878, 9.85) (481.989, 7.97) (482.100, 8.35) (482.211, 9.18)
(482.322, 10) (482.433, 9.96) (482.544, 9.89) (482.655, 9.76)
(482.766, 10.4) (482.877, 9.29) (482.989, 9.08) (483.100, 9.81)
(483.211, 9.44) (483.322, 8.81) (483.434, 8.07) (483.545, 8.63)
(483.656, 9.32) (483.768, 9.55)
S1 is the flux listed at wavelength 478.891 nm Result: 8.4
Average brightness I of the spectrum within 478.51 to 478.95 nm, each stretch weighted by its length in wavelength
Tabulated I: 9.17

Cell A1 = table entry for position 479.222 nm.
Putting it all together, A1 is 9.01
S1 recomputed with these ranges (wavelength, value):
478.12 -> 8.51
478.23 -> 7.71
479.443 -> 8.76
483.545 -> 8.63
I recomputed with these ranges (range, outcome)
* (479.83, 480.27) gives 10.4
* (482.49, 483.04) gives 9.68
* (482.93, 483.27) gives 9.43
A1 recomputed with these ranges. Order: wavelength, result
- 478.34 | 9.12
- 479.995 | 10.5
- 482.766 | 10.4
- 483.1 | 9.81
